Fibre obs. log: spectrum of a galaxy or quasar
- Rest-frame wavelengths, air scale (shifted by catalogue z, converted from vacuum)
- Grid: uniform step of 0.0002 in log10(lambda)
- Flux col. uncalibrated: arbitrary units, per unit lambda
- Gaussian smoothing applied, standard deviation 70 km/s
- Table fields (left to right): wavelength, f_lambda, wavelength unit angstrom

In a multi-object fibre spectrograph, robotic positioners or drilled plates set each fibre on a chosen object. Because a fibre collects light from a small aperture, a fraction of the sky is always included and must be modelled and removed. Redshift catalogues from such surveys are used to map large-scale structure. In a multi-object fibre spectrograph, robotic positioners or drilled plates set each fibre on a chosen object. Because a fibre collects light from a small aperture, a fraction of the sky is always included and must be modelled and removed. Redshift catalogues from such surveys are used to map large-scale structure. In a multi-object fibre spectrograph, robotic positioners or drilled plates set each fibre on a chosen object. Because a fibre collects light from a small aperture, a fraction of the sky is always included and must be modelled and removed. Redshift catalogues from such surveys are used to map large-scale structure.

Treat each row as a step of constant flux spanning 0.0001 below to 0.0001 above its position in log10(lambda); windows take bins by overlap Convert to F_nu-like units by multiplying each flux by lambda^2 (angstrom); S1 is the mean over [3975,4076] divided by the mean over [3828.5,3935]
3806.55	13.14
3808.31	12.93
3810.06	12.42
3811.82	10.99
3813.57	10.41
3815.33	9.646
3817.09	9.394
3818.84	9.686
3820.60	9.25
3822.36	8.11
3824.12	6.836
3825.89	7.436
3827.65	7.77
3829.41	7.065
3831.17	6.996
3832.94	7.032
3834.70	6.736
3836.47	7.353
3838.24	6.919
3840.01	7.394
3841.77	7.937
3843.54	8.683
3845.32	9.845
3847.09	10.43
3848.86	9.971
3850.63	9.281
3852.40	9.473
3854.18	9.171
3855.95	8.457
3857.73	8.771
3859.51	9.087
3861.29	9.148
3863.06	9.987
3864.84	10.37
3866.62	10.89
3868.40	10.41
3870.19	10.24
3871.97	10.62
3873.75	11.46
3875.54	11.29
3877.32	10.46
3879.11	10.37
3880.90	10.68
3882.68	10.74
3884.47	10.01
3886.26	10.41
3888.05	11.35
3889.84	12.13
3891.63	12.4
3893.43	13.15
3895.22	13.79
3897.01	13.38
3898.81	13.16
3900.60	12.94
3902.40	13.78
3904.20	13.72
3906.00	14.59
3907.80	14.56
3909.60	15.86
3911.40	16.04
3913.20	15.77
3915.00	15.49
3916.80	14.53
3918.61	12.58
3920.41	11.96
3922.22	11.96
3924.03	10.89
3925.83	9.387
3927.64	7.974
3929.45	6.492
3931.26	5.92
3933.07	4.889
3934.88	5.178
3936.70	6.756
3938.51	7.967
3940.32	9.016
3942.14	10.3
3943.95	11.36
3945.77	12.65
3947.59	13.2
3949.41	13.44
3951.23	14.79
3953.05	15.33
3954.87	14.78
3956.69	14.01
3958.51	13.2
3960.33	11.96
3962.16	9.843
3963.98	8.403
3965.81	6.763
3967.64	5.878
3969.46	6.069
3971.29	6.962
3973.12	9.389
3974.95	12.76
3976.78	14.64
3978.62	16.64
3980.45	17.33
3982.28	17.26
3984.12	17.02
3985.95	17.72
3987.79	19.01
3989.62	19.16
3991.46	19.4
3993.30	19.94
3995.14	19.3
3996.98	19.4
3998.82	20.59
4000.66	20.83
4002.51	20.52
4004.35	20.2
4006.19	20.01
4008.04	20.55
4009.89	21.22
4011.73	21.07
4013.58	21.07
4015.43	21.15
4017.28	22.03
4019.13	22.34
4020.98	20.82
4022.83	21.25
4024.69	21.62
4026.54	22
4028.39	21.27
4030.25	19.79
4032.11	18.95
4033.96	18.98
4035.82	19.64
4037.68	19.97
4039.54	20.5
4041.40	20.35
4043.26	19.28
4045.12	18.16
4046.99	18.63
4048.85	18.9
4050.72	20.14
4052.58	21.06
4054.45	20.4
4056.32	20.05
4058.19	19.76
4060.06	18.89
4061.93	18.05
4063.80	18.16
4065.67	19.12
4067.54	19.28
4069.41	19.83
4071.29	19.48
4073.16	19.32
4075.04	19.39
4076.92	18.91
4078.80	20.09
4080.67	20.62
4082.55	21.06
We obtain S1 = 1.99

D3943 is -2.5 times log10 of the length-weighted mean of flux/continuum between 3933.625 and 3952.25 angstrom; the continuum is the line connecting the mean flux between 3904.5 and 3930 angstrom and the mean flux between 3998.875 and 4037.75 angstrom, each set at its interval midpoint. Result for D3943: 0.40 mag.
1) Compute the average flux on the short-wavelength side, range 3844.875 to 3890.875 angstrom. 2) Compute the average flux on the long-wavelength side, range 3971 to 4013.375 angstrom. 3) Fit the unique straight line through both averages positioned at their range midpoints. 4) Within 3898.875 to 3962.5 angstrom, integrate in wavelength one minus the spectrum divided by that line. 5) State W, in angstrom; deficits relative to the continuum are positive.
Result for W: 9.9 angstrom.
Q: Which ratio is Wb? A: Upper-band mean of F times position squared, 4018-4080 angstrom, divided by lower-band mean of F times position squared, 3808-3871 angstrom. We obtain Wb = 2.4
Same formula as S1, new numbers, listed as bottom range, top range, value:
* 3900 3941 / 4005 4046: 1.93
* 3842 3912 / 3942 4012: 1.42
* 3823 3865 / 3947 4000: 1.83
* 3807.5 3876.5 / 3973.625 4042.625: 2.31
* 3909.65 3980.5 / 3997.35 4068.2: 1.90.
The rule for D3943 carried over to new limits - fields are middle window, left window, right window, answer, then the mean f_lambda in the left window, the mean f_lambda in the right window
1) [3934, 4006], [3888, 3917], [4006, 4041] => 0.28 mag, 14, 20.8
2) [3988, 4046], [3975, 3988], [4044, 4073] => -0.14 mag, 16.7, 19.3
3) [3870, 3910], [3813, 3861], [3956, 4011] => -0.11 mag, 8.48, 15.6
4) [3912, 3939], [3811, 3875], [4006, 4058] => 0.36 mag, 8.99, 20.4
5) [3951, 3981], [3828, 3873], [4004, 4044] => 0.40 mag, 8.89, 20.7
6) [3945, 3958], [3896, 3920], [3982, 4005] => 0.20 mag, 14.3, 19.3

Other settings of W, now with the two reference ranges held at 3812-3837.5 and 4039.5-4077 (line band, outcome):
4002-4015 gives -2.81 angstrom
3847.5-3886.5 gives 0.61 angstrom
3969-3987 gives 2.07 angstrom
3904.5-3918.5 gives -3.05 angstrom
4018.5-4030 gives -2.37 angstrom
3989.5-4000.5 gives -2.28 angstrom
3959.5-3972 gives 5.82 angstrom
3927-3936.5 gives 5.15 angstrom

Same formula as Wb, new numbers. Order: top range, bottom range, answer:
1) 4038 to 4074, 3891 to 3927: 1.56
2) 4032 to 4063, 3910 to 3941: 2.03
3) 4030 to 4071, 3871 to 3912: 1.69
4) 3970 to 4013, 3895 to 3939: 1.60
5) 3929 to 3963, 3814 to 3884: 1.23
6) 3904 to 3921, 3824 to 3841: 2.12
